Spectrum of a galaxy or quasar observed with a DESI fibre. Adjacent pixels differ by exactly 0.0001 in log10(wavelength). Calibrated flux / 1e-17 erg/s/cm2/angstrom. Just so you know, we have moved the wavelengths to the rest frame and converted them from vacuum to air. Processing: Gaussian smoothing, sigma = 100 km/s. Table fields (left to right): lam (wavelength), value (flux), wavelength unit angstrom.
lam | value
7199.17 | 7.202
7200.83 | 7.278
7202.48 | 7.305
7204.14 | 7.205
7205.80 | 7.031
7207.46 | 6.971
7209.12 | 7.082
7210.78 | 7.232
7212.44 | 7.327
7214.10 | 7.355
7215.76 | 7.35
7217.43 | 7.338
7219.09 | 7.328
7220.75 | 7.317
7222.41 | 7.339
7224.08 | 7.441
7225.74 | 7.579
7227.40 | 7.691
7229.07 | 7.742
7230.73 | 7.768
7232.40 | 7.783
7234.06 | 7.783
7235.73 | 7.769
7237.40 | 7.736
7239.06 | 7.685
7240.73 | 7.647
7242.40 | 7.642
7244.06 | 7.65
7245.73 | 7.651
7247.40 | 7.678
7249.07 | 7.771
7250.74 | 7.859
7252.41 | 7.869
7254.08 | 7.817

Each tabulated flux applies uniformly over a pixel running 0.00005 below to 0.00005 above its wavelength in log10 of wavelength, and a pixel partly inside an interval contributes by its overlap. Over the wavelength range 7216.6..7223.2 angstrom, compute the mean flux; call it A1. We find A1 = 7.34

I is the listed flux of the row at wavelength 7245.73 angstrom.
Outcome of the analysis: 7.651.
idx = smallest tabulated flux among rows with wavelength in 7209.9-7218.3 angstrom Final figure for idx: 7.232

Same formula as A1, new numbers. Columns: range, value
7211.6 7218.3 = 7.34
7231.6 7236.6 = 7.77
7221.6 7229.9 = 7.56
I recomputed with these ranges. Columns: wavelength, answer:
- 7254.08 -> 7.817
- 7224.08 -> 7.441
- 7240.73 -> 7.647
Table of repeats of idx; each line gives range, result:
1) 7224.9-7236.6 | 7.579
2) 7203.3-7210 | 6.971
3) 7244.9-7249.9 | 7.651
